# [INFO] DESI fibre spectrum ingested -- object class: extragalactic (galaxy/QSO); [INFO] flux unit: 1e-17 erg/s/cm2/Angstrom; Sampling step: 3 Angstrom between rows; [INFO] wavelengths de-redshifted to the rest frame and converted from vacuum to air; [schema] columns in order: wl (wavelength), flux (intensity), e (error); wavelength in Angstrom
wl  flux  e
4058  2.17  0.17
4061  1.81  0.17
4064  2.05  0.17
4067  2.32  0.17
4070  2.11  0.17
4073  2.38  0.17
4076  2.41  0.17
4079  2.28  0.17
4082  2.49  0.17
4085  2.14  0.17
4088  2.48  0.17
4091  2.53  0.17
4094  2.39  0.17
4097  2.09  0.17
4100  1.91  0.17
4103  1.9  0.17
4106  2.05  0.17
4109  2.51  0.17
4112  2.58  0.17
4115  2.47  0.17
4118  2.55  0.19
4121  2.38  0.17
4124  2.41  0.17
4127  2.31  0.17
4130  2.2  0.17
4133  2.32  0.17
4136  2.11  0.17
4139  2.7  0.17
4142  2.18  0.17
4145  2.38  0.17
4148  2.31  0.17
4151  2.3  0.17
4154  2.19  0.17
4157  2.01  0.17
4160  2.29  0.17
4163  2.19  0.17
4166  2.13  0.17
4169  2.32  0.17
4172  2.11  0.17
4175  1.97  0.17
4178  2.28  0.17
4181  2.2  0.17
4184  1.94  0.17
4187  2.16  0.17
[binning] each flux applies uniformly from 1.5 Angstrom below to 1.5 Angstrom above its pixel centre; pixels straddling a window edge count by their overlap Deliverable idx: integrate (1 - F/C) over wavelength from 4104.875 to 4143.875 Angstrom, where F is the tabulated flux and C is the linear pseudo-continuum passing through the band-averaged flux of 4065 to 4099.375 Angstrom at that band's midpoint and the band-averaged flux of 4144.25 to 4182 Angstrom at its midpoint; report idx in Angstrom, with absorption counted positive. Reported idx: -2.0 Angstrom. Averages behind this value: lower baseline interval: 2.31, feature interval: 2.37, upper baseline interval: 2.2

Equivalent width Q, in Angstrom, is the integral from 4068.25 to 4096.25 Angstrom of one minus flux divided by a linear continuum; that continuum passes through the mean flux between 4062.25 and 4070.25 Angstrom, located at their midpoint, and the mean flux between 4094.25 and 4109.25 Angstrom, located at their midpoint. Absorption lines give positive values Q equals -2.99 Angstrom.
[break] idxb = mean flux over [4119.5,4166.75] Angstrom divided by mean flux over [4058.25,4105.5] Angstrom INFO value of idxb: 1.0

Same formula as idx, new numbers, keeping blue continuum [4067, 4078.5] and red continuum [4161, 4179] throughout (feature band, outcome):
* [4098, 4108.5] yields 1.1 Angstrom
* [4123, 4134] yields -0.4 Angstrom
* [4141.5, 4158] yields -0.3 Angstrom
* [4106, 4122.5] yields -1.6 Angstrom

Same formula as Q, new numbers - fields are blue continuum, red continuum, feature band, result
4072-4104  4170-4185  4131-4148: -1.2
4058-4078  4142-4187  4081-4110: -0.8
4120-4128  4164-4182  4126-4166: 0.3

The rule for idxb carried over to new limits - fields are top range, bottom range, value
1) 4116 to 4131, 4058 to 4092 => 1.05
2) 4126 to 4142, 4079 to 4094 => 0.97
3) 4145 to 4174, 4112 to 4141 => 0.92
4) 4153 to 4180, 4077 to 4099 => 0.93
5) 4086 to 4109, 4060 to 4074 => 1.04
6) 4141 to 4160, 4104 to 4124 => 0.93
